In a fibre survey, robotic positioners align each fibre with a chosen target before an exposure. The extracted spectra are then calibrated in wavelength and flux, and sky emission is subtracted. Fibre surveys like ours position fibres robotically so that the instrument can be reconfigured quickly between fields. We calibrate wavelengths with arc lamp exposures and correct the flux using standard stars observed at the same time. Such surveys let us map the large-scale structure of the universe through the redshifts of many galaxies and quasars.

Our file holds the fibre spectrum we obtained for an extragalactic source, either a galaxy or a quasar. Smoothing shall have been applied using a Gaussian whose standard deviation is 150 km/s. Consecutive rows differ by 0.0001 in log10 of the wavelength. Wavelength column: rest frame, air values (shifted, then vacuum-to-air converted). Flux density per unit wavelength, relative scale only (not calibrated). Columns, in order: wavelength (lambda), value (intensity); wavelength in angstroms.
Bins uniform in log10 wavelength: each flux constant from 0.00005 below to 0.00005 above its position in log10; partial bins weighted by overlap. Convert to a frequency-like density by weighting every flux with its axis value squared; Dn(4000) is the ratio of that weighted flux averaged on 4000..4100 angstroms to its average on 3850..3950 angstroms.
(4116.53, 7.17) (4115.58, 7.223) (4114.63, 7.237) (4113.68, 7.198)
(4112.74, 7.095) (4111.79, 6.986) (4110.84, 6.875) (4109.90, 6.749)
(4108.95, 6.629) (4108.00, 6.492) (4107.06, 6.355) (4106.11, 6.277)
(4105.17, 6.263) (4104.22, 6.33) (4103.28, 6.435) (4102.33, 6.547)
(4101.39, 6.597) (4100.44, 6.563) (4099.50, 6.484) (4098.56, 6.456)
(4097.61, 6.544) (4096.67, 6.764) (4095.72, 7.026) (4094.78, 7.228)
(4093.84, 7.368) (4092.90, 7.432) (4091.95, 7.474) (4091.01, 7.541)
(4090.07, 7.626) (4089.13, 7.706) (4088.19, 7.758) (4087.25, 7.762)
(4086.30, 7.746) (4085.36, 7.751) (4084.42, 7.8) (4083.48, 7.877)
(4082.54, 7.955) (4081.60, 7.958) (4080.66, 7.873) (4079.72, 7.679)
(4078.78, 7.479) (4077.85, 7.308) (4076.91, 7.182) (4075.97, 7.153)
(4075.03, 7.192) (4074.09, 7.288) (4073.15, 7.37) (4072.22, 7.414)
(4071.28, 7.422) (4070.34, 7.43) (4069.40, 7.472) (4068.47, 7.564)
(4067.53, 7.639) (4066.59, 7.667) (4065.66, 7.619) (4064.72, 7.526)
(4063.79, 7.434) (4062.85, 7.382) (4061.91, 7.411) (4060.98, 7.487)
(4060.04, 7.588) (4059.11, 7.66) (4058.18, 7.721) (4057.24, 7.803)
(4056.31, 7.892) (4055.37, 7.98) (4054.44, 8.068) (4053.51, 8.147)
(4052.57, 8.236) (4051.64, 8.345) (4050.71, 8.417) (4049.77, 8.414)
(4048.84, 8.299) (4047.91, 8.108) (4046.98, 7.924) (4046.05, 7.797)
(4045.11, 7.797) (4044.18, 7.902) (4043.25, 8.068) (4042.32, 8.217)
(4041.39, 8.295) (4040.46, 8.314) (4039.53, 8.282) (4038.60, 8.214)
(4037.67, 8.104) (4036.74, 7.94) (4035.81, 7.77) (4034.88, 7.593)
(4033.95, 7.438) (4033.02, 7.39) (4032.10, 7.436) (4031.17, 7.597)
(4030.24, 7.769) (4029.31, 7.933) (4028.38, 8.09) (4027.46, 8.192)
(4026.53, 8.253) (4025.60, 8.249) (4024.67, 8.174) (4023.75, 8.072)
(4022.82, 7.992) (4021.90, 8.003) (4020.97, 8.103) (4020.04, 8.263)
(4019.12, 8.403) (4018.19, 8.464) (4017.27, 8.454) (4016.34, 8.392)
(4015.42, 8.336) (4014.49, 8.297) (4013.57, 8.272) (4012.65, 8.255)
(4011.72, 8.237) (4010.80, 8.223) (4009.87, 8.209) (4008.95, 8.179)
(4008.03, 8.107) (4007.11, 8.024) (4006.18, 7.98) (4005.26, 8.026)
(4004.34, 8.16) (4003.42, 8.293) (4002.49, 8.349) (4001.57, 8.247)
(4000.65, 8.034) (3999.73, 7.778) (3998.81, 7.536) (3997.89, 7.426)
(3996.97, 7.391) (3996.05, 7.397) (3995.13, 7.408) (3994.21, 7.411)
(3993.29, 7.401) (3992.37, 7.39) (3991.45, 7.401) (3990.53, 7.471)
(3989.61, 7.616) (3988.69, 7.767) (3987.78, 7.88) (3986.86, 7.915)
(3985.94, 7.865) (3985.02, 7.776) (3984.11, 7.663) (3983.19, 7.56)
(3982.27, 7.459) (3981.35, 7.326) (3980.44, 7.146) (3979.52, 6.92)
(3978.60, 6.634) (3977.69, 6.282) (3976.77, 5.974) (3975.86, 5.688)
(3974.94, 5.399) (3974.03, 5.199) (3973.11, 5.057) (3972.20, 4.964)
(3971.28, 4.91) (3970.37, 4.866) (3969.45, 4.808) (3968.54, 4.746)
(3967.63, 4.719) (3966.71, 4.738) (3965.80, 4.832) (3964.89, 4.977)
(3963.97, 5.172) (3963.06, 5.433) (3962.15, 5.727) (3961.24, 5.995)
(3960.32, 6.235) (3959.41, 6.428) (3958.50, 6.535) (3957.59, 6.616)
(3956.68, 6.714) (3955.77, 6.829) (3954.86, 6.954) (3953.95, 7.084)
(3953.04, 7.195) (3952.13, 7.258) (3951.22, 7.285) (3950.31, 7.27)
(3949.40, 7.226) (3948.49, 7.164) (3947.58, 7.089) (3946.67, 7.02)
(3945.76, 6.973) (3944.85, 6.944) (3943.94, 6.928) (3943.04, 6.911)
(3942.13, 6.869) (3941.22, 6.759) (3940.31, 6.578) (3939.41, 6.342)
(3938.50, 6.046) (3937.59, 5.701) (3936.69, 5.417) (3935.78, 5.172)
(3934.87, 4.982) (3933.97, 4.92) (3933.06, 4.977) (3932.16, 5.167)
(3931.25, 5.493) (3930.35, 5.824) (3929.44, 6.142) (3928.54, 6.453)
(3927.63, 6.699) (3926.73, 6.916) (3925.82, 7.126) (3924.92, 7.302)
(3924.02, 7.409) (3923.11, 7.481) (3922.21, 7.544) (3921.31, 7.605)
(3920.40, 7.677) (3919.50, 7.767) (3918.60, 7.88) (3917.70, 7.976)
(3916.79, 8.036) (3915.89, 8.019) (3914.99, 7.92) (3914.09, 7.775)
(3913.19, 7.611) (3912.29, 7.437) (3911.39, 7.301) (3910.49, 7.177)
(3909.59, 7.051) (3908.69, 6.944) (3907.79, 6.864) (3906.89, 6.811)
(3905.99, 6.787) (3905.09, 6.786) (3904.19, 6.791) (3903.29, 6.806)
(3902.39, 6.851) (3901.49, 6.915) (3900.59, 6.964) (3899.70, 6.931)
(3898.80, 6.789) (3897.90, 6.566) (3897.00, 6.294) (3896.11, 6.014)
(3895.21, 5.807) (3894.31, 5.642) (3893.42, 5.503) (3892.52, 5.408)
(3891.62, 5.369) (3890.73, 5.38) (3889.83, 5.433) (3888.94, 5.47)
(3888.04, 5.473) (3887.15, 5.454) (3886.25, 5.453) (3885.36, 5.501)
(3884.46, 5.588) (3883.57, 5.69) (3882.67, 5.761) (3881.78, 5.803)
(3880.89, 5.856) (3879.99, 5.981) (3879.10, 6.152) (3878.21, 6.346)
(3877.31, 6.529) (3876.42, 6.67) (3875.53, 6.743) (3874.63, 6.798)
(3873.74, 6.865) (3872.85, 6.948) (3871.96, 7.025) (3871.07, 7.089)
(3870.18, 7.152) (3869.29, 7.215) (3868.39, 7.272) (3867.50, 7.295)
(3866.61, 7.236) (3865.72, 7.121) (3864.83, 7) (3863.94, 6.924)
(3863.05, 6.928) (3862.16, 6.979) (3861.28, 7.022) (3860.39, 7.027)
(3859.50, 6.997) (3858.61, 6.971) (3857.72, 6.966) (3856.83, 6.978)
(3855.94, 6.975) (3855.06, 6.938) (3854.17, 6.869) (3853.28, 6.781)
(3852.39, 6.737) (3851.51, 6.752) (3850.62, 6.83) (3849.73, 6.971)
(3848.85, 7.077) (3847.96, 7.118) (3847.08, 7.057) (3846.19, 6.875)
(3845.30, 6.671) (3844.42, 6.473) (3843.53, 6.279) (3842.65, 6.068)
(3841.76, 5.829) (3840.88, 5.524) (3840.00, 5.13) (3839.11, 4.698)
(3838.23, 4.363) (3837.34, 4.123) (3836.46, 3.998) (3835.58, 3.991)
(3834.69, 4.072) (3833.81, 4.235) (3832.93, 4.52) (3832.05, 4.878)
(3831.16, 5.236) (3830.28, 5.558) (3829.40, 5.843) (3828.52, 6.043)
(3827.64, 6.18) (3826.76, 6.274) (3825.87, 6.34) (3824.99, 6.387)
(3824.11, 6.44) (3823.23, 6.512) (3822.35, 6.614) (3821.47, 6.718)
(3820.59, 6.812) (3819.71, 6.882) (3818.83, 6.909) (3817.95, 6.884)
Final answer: 1.27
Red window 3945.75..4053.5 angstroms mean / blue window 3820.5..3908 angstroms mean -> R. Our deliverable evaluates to 1.2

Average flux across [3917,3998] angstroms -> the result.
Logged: 6.57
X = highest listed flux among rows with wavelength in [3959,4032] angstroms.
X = 8.464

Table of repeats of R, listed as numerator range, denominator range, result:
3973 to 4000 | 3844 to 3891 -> 1.08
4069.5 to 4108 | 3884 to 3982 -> 1.13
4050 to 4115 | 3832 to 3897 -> 1.19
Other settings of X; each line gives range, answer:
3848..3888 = 7.295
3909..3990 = 8.036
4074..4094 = 7.958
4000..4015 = 8.349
